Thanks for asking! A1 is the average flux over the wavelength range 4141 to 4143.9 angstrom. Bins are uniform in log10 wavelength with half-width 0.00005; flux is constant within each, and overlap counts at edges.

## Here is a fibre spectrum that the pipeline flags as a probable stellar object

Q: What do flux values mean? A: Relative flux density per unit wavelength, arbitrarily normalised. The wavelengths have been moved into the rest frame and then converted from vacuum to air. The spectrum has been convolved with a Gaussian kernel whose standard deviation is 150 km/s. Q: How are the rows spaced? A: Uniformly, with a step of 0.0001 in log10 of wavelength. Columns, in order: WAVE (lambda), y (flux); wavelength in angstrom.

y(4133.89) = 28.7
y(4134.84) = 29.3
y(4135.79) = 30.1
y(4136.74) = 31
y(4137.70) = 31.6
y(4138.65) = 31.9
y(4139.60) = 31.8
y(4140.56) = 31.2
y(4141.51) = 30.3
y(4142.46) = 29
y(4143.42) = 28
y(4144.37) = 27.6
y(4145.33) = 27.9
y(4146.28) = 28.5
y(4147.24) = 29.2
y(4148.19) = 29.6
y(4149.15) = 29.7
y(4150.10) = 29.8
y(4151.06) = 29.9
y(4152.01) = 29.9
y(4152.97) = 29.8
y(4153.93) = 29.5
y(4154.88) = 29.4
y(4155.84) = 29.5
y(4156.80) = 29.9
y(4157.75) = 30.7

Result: 29.2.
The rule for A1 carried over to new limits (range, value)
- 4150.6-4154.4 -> 29.8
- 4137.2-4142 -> 31.3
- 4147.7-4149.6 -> 29.7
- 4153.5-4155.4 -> 29.5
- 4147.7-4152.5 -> 29.8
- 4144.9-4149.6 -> 29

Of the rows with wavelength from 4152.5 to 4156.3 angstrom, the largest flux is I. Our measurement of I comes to 29.8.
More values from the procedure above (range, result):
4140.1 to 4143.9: 31.2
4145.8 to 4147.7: 29.2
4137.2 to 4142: 31.9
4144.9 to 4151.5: 29.9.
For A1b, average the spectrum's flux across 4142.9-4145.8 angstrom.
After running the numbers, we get 27.8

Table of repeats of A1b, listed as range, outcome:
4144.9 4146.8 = 28.2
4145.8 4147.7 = 28.8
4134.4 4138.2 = 30.5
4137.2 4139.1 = 31.7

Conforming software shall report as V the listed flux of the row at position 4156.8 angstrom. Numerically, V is 29.9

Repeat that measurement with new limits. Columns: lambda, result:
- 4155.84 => 29.5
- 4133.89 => 28.7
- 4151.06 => 29.9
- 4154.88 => 29.4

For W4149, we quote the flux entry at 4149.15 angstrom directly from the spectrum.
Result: 29.7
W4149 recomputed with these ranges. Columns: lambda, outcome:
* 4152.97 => 29.8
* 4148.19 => 29.6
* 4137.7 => 31.6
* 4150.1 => 29.8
